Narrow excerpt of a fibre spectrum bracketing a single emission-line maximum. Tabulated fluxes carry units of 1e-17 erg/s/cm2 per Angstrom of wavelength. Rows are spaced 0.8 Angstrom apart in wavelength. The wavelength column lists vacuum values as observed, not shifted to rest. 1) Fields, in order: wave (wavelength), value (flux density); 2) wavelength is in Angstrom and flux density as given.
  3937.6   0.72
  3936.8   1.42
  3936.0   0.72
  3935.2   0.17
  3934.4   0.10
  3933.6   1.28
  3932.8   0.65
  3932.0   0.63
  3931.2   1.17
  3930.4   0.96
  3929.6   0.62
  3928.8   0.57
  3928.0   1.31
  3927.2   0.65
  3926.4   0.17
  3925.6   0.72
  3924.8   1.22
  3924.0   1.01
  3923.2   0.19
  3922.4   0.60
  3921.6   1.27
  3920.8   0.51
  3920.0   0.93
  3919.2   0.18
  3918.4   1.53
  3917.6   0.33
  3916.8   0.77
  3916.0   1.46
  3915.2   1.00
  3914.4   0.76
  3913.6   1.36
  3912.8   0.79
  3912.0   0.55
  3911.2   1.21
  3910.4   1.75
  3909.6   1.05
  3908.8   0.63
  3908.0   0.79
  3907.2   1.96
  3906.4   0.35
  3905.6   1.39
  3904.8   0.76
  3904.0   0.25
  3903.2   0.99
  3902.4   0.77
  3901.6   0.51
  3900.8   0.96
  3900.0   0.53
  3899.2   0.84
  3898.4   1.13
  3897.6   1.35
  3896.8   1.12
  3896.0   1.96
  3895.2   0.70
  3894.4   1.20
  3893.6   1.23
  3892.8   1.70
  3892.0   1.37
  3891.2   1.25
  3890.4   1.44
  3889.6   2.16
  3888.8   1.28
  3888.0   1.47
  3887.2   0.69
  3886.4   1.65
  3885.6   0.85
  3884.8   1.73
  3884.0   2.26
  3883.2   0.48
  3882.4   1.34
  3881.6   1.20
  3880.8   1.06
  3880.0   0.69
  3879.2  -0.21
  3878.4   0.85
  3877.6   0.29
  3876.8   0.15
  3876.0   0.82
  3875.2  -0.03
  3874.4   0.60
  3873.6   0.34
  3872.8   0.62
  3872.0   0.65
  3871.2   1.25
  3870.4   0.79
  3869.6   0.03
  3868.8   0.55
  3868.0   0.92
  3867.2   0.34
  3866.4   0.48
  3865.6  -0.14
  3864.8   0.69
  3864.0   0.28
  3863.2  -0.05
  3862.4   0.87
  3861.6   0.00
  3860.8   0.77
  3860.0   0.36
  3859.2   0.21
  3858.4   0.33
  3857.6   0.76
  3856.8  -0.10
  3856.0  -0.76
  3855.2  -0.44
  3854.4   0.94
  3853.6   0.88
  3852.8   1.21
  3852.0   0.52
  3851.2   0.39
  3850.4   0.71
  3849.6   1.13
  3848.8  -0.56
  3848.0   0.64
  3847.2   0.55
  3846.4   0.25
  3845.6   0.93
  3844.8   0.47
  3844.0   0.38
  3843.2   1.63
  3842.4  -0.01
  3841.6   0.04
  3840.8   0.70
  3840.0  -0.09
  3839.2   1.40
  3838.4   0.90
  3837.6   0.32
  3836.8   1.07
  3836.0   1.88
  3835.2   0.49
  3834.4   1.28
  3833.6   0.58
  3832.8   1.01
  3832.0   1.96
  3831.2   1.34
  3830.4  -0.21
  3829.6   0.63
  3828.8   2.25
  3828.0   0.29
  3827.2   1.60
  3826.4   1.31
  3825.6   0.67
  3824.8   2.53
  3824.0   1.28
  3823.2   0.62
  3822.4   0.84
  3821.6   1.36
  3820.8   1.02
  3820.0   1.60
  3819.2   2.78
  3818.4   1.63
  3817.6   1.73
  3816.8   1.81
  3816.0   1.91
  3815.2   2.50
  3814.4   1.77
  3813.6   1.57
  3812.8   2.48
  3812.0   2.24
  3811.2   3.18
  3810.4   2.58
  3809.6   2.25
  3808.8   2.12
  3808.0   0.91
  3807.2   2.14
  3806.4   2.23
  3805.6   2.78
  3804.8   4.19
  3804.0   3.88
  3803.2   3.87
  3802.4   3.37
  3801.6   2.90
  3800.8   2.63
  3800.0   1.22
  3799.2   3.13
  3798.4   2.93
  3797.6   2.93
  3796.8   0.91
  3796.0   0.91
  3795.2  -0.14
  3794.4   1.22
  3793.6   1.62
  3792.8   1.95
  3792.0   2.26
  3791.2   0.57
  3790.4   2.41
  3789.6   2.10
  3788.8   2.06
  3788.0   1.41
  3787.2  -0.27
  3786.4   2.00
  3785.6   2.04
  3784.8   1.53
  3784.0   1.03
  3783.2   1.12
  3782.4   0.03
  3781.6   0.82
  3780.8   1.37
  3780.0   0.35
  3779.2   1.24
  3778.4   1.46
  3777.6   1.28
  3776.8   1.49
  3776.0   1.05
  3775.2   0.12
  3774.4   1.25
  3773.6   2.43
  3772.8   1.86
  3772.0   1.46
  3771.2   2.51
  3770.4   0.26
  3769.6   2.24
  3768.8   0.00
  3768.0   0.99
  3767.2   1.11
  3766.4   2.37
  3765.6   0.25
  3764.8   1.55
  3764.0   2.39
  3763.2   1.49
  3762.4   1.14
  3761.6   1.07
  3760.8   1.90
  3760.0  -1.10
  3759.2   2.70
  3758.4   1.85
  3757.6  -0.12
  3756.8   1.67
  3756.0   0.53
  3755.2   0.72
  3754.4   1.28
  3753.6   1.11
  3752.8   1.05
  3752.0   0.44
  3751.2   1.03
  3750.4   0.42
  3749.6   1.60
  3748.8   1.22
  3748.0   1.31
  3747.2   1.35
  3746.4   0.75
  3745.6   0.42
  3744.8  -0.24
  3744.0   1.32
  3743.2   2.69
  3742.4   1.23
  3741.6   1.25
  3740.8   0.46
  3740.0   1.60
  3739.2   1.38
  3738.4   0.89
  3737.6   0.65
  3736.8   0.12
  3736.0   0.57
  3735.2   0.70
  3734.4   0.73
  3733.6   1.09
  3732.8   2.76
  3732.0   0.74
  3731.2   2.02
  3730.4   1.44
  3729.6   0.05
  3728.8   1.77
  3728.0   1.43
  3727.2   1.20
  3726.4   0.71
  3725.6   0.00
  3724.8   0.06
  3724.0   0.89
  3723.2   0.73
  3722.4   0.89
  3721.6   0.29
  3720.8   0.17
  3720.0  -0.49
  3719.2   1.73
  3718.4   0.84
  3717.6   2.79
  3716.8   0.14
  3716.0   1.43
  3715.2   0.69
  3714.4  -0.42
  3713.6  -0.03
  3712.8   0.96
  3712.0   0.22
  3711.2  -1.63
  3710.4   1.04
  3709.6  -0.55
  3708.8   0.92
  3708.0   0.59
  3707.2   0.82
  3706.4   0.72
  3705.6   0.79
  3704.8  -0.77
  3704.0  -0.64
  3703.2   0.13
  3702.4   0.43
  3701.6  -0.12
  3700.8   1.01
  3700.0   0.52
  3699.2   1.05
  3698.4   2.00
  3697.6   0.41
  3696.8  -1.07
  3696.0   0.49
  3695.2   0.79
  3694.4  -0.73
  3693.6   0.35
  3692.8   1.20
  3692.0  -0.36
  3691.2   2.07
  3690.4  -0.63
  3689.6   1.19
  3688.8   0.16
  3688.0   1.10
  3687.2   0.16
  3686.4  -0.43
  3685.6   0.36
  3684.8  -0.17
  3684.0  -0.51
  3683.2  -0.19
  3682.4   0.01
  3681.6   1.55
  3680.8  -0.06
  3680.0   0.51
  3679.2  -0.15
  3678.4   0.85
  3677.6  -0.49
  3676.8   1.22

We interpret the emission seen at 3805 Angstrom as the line Lyman alpha 1216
